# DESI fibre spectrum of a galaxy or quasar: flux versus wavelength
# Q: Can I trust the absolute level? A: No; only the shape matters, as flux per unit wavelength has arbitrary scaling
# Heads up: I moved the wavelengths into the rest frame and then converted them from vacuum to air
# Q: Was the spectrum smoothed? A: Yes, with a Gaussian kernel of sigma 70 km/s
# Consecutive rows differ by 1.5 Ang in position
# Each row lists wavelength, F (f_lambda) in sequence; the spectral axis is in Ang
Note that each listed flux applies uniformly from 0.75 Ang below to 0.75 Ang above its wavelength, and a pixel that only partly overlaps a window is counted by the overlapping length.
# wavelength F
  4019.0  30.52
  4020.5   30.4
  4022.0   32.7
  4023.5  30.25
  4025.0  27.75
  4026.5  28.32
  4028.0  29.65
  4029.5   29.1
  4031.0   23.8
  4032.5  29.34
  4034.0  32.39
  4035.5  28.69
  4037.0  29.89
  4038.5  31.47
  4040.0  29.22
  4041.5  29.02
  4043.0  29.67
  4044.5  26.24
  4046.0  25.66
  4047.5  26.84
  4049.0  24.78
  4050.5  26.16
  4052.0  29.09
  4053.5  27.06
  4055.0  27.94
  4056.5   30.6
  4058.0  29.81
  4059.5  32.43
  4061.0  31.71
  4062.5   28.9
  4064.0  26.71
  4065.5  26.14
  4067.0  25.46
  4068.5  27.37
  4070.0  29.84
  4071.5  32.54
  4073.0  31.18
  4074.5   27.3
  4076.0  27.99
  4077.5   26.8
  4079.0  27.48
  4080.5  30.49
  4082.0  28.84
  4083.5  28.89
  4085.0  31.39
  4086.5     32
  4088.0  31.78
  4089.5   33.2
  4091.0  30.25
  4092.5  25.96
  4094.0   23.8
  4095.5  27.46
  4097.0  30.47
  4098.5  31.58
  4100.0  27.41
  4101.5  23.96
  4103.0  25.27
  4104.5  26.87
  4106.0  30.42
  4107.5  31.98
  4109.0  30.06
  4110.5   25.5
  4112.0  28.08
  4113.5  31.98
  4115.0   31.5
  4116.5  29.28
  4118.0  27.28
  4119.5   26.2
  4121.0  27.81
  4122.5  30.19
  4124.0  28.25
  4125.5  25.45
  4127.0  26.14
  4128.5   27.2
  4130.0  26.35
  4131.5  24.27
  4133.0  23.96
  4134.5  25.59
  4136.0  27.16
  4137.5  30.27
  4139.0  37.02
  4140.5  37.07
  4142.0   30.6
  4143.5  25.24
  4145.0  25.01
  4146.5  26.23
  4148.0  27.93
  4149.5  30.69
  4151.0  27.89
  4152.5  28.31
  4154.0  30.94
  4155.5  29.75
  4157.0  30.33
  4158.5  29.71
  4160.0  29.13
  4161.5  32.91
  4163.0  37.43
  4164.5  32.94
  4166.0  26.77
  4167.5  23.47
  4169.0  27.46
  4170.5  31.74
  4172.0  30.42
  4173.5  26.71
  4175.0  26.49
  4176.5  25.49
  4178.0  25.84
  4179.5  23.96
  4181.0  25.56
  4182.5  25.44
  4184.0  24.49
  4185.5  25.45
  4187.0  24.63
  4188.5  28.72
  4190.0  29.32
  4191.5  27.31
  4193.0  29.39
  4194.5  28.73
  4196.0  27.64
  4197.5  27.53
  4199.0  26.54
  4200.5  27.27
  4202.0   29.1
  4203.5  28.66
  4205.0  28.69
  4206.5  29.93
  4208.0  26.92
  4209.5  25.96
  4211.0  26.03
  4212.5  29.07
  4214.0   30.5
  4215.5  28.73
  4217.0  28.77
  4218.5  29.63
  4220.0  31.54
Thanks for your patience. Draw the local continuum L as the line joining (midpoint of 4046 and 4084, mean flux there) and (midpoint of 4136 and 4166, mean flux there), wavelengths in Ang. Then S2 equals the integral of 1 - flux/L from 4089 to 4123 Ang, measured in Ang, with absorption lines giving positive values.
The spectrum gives 0.97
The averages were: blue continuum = 28.4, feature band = 28.5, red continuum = 30.3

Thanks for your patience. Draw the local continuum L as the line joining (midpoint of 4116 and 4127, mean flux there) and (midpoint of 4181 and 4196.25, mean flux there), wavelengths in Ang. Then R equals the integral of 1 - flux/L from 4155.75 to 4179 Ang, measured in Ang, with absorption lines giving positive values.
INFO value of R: -1.6 Ang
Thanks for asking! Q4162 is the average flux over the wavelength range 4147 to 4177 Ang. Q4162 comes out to 29.3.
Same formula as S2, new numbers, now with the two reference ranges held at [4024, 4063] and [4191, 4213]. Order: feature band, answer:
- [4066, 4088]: -0.5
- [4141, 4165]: -1.4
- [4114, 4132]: 0.4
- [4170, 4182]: 0.5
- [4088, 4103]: 0.1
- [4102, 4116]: -0.3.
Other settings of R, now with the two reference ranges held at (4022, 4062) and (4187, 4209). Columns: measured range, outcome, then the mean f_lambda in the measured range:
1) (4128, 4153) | 0.1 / 28.3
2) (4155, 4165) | -1.2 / 31.8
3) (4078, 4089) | -0.6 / 30.1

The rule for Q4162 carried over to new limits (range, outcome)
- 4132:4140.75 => 29.6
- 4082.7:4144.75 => 28.6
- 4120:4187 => 28.2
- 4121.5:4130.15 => 27.3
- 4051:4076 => 28.9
